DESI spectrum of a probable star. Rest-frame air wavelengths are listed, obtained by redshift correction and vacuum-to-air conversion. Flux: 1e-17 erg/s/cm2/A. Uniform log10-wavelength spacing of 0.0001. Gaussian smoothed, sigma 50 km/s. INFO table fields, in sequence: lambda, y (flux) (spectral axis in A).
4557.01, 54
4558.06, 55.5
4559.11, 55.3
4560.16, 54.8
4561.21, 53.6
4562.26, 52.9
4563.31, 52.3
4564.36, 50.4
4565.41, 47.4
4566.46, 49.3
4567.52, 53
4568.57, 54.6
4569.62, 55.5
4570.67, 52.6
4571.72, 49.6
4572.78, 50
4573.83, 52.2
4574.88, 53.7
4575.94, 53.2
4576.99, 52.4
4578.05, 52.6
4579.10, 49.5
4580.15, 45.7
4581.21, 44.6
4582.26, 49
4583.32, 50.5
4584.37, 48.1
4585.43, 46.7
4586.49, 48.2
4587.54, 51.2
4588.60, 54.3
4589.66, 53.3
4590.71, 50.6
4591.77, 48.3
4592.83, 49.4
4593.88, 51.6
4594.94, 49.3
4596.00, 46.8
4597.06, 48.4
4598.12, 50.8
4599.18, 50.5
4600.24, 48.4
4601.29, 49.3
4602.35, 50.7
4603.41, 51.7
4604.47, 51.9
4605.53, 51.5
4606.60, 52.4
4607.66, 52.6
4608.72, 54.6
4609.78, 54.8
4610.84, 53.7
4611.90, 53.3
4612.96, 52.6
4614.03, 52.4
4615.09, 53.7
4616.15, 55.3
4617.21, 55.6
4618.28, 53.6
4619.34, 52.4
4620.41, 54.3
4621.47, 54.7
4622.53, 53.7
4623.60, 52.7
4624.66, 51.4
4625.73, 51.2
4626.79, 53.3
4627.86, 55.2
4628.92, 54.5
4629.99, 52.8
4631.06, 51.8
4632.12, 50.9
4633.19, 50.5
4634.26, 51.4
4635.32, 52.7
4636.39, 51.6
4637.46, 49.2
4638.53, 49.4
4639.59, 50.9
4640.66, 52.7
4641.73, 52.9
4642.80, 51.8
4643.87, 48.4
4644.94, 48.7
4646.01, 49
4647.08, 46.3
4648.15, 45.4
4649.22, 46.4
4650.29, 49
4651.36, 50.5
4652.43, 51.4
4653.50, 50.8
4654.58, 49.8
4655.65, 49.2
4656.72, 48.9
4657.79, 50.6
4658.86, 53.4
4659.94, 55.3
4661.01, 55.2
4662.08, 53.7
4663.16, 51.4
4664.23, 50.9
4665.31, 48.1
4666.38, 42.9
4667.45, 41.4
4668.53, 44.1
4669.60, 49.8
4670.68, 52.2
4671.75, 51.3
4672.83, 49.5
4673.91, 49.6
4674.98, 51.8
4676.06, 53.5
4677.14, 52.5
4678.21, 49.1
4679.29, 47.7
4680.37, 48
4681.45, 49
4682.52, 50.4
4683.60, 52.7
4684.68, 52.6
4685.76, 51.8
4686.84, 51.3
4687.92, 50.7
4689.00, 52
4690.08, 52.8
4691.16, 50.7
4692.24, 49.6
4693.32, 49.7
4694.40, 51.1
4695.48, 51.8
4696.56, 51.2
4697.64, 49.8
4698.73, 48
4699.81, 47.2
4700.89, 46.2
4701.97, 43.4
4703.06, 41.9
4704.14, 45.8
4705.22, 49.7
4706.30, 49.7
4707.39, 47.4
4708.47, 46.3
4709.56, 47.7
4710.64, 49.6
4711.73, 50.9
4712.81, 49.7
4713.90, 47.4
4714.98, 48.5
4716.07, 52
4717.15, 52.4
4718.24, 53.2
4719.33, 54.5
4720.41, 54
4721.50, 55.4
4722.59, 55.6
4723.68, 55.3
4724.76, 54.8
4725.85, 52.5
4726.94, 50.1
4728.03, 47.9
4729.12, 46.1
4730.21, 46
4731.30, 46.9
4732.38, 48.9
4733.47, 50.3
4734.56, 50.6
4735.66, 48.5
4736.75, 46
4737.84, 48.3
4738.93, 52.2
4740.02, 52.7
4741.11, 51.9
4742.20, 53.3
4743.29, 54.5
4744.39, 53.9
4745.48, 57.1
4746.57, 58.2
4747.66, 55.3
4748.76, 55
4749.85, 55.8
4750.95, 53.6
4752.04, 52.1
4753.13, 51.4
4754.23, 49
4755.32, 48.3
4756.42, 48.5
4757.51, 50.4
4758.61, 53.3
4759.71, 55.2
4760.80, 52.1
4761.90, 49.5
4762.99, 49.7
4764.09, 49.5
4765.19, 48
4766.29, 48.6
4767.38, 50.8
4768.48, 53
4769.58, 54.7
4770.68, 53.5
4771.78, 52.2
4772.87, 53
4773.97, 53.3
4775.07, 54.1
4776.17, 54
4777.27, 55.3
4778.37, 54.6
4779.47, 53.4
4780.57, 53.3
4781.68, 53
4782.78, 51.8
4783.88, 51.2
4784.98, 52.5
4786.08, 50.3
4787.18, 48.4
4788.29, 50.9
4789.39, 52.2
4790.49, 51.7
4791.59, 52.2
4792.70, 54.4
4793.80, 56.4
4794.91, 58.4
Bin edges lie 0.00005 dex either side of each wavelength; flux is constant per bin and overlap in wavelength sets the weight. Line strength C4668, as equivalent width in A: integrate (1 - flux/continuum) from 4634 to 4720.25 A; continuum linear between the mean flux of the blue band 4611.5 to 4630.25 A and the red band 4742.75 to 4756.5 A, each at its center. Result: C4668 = 5.8 A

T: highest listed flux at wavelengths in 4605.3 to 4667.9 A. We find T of 55.6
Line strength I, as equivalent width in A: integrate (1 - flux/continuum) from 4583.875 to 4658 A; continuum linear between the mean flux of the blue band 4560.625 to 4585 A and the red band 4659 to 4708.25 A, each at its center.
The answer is -1.13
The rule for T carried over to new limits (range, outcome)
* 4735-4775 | 58.2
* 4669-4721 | 54.5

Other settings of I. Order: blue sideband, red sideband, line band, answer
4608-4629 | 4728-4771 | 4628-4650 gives 1.2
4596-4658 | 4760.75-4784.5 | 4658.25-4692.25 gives 0.8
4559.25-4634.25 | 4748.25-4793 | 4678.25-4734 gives 2.1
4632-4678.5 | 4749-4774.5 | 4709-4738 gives 0.3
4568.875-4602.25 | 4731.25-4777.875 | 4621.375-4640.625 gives -0.5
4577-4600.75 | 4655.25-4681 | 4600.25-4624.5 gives -1.6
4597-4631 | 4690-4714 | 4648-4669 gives 0.4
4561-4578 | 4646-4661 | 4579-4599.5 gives 0.9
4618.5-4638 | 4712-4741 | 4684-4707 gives 0.9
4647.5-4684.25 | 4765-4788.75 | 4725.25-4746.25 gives 0.4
